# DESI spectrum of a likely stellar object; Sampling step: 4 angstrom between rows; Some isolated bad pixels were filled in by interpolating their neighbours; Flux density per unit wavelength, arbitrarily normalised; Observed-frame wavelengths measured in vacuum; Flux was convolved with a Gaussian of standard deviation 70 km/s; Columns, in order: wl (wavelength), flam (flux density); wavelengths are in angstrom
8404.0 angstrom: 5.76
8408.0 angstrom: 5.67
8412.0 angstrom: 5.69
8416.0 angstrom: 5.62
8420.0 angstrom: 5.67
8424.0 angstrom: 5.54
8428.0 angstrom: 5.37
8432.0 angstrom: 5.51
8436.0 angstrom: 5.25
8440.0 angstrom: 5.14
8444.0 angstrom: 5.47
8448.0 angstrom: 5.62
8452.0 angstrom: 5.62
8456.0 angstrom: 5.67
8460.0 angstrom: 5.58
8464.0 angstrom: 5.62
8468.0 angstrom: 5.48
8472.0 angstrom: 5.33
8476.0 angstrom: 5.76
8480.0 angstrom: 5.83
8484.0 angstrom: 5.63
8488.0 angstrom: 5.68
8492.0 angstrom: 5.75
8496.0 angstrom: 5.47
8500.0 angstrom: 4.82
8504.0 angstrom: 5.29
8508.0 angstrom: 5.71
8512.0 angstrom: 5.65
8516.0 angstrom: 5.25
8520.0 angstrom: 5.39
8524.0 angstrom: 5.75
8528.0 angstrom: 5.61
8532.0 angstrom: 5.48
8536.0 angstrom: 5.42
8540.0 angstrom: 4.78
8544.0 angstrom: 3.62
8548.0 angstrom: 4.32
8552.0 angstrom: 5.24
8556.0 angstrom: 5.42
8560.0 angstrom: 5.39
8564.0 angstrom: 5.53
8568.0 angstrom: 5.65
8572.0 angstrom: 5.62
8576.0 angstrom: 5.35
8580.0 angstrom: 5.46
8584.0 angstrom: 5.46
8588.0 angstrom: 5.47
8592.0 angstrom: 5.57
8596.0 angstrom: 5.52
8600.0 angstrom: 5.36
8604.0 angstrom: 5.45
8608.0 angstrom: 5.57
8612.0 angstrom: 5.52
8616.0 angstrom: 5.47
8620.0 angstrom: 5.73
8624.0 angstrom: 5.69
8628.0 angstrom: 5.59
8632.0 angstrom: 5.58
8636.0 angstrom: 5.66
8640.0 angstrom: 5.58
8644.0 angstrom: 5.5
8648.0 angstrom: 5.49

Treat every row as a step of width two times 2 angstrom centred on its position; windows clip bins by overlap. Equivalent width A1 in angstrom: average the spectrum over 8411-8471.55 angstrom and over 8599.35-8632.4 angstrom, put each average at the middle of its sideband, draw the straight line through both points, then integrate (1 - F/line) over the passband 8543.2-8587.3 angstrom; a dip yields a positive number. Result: 2.44 angstrom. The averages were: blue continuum 5.52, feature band 5.24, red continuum 5.56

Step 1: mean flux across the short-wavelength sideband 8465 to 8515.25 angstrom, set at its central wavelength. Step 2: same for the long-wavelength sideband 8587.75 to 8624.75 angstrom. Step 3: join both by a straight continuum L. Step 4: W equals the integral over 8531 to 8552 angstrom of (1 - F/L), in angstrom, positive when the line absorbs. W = 3.0 angstrom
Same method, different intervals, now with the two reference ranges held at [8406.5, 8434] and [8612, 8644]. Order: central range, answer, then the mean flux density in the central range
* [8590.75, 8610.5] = 0.38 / 5.49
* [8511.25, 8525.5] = 0.26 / 5.49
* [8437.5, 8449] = 0.41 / 5.38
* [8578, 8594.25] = 0.31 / 5.49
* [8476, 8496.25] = -0.40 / 5.7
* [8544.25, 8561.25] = 2.02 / 4.93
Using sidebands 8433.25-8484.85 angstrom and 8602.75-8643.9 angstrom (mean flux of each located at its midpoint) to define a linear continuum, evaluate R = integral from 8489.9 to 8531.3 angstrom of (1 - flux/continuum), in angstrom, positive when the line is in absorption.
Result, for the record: 0.6 angstrom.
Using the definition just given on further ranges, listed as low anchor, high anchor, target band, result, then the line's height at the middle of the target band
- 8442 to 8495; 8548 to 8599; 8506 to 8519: 0.0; 5.54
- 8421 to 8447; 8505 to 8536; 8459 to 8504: -0.5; 5.47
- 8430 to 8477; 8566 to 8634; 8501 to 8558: 3.2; 5.52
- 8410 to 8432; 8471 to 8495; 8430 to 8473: 1.0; 5.62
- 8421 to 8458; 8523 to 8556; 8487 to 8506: -0.6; 5.22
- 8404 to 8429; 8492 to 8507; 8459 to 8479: -0.6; 5.42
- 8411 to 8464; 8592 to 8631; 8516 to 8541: 0.5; 5.53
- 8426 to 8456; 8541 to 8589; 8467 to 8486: -0.9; 5.37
